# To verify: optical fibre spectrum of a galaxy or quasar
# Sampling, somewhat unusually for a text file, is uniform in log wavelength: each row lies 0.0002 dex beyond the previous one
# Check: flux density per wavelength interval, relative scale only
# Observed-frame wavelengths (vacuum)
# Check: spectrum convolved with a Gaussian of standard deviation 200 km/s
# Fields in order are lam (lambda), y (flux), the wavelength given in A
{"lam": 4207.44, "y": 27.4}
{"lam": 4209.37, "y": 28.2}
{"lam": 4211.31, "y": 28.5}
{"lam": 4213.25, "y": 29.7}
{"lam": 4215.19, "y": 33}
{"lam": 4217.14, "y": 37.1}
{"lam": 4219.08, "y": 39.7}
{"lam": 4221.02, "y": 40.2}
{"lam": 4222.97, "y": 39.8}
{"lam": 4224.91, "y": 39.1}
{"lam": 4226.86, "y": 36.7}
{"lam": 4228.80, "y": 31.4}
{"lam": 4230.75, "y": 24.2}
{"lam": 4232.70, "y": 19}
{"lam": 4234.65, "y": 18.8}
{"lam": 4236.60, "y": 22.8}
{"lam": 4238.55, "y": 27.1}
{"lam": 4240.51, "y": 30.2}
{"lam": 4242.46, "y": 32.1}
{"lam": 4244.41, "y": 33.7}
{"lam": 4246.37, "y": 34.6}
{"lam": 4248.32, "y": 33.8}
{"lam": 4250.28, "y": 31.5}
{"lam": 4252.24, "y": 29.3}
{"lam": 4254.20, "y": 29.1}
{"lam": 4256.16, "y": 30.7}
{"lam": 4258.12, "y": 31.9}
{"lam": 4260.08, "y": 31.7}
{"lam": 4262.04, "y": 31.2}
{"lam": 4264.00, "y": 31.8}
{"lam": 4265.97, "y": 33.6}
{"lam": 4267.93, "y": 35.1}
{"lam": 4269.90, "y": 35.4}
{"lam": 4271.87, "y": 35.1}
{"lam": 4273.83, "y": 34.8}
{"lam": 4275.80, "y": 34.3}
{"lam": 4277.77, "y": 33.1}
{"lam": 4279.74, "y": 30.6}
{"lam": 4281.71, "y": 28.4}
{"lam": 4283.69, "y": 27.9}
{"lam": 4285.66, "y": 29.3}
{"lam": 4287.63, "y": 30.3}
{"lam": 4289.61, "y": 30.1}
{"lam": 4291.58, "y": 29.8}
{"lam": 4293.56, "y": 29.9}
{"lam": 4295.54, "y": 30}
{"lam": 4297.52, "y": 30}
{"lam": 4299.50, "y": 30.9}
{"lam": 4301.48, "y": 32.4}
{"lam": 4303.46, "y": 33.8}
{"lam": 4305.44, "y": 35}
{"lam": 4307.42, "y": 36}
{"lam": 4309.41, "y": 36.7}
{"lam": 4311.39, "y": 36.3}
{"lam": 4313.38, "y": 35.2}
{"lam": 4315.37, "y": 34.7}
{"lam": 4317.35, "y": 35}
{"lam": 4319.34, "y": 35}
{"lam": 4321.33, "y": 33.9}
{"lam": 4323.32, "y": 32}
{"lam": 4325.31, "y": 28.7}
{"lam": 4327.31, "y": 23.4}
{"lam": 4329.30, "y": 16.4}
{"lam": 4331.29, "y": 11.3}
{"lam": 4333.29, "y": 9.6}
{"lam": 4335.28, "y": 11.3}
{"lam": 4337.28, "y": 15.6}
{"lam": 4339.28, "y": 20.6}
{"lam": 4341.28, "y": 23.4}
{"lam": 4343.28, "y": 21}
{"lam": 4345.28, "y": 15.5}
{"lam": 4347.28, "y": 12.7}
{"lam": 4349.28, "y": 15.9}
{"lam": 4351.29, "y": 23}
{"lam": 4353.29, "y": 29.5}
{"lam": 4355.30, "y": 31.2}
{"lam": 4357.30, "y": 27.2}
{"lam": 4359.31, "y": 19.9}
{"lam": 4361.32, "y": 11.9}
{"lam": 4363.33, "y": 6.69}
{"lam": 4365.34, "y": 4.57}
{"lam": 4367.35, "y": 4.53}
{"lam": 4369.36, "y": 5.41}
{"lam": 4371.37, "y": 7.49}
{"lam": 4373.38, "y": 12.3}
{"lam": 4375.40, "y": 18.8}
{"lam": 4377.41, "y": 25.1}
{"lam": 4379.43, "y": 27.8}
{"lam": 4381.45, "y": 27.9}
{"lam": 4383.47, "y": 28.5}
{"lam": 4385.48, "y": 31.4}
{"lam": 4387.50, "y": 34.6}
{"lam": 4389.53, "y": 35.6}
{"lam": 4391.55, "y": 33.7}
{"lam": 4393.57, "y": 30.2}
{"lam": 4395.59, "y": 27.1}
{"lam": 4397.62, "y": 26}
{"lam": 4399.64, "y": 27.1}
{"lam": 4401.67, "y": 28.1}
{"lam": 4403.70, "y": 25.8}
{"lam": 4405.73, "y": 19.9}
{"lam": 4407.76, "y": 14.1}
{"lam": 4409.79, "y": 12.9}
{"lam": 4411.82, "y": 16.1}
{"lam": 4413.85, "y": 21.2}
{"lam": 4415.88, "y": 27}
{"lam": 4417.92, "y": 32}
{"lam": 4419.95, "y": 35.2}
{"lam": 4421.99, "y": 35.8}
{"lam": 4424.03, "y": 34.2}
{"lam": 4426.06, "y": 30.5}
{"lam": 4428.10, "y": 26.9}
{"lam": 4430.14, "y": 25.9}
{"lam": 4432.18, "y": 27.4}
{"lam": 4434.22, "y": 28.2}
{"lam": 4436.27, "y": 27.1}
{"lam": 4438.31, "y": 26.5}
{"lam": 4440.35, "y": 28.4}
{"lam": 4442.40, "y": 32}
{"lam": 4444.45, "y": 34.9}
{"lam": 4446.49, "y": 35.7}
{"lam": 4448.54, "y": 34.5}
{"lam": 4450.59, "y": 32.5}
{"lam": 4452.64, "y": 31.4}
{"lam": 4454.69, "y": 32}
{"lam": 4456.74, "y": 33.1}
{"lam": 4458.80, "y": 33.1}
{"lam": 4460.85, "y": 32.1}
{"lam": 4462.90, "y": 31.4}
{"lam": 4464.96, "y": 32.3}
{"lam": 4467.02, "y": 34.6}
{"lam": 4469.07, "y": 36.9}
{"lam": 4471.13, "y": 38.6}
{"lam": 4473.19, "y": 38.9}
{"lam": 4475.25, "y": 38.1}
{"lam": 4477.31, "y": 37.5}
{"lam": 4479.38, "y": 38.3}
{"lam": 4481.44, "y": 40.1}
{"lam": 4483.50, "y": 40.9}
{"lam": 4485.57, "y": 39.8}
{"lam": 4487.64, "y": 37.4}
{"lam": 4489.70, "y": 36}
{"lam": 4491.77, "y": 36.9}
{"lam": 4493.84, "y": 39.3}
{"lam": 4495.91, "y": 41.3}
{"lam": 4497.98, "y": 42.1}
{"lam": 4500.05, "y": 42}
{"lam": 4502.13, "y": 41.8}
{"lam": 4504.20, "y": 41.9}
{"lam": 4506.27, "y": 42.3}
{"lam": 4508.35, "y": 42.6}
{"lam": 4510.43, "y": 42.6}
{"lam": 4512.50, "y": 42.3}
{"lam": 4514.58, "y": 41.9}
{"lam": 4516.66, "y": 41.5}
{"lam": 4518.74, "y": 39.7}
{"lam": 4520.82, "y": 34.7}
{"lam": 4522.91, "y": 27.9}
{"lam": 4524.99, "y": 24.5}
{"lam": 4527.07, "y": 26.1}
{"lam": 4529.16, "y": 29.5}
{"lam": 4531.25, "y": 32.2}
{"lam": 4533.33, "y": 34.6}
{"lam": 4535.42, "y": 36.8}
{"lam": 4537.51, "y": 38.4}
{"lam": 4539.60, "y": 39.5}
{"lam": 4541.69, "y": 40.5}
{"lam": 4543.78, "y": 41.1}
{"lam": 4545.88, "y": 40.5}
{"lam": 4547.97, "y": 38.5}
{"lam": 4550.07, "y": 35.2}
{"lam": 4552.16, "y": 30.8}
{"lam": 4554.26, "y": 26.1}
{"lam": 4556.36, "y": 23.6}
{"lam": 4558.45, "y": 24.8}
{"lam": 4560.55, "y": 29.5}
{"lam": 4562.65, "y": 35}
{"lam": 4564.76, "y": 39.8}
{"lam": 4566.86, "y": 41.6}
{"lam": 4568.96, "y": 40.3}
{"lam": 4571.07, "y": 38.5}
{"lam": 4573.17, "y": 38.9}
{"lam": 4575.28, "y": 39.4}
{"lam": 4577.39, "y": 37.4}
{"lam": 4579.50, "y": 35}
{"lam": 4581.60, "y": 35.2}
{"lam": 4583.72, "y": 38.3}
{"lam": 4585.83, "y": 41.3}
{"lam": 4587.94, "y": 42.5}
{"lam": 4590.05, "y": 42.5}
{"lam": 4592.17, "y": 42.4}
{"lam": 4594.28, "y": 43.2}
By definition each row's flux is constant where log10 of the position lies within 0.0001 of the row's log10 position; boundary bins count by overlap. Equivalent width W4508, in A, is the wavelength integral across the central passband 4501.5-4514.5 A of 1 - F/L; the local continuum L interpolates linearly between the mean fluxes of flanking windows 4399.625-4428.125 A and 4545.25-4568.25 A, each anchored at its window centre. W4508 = -4.92 A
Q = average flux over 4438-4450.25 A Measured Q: 32.4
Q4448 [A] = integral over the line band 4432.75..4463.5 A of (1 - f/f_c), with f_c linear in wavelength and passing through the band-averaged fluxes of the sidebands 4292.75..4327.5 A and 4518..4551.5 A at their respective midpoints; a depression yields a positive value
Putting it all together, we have 2.4 A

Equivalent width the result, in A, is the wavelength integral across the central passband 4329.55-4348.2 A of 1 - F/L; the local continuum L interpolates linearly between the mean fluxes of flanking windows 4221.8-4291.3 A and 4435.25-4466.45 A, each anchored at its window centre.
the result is 9.3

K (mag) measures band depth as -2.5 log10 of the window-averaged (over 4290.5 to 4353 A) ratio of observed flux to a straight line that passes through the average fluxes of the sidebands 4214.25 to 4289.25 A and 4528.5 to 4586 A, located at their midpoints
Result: 0.23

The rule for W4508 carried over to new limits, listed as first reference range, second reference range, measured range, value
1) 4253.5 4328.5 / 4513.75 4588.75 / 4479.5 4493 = -1.5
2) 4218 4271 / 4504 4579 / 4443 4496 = -1.4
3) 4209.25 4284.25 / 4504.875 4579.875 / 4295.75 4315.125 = -0.8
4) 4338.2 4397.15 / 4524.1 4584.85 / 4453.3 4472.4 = -3.8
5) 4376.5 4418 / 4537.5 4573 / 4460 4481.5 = -3.9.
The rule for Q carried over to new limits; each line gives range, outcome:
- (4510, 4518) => 42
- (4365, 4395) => 22.3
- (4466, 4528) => 38.3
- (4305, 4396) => 23.4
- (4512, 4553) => 35.7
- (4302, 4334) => 29.8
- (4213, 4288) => 31.8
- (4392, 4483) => 30.4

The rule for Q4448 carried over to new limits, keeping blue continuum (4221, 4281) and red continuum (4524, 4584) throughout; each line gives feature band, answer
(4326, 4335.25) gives 4.9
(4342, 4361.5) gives 6.8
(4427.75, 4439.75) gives 2.3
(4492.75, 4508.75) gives -3.4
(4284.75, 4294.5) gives 0.6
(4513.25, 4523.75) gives -0.9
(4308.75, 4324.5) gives -1.2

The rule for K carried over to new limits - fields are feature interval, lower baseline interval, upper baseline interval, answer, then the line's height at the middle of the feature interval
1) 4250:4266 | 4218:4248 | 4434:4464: 0.013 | 31.4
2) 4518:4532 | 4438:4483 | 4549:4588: 0.150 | 34.9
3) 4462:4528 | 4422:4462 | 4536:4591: -0.136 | 33.5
